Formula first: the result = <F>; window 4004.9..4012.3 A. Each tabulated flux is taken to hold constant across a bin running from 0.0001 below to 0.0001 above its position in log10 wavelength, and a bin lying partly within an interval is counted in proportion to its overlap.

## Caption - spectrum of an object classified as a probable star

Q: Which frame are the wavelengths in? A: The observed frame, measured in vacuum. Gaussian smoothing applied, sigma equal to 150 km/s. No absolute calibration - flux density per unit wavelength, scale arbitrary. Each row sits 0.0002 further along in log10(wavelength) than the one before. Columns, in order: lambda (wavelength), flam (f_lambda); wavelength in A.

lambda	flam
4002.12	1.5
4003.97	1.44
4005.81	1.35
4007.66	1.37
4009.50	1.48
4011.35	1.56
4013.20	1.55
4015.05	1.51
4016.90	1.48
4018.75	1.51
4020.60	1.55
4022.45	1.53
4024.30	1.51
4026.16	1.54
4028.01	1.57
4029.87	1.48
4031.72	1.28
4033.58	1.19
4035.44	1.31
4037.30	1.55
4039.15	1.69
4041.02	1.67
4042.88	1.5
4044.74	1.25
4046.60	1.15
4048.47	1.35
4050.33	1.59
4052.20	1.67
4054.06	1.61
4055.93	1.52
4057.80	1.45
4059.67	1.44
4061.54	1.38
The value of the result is 1.44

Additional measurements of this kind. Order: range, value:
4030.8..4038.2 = 1.33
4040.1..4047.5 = 1.39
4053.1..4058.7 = 1.53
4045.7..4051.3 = 1.37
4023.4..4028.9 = 1.54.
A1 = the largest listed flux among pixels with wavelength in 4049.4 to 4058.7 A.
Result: 1.67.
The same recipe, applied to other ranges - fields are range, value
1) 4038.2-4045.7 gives 1.69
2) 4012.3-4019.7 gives 1.55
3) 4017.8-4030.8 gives 1.57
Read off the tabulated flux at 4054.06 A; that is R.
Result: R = 1.61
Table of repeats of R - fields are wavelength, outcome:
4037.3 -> 1.55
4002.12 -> 1.5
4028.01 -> 1.57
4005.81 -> 1.35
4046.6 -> 1.15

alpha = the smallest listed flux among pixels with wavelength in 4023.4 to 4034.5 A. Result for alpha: 1.19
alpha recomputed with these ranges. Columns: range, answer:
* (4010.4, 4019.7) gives 1.48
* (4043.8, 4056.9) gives 1.15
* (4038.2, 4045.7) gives 1.25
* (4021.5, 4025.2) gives 1.51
